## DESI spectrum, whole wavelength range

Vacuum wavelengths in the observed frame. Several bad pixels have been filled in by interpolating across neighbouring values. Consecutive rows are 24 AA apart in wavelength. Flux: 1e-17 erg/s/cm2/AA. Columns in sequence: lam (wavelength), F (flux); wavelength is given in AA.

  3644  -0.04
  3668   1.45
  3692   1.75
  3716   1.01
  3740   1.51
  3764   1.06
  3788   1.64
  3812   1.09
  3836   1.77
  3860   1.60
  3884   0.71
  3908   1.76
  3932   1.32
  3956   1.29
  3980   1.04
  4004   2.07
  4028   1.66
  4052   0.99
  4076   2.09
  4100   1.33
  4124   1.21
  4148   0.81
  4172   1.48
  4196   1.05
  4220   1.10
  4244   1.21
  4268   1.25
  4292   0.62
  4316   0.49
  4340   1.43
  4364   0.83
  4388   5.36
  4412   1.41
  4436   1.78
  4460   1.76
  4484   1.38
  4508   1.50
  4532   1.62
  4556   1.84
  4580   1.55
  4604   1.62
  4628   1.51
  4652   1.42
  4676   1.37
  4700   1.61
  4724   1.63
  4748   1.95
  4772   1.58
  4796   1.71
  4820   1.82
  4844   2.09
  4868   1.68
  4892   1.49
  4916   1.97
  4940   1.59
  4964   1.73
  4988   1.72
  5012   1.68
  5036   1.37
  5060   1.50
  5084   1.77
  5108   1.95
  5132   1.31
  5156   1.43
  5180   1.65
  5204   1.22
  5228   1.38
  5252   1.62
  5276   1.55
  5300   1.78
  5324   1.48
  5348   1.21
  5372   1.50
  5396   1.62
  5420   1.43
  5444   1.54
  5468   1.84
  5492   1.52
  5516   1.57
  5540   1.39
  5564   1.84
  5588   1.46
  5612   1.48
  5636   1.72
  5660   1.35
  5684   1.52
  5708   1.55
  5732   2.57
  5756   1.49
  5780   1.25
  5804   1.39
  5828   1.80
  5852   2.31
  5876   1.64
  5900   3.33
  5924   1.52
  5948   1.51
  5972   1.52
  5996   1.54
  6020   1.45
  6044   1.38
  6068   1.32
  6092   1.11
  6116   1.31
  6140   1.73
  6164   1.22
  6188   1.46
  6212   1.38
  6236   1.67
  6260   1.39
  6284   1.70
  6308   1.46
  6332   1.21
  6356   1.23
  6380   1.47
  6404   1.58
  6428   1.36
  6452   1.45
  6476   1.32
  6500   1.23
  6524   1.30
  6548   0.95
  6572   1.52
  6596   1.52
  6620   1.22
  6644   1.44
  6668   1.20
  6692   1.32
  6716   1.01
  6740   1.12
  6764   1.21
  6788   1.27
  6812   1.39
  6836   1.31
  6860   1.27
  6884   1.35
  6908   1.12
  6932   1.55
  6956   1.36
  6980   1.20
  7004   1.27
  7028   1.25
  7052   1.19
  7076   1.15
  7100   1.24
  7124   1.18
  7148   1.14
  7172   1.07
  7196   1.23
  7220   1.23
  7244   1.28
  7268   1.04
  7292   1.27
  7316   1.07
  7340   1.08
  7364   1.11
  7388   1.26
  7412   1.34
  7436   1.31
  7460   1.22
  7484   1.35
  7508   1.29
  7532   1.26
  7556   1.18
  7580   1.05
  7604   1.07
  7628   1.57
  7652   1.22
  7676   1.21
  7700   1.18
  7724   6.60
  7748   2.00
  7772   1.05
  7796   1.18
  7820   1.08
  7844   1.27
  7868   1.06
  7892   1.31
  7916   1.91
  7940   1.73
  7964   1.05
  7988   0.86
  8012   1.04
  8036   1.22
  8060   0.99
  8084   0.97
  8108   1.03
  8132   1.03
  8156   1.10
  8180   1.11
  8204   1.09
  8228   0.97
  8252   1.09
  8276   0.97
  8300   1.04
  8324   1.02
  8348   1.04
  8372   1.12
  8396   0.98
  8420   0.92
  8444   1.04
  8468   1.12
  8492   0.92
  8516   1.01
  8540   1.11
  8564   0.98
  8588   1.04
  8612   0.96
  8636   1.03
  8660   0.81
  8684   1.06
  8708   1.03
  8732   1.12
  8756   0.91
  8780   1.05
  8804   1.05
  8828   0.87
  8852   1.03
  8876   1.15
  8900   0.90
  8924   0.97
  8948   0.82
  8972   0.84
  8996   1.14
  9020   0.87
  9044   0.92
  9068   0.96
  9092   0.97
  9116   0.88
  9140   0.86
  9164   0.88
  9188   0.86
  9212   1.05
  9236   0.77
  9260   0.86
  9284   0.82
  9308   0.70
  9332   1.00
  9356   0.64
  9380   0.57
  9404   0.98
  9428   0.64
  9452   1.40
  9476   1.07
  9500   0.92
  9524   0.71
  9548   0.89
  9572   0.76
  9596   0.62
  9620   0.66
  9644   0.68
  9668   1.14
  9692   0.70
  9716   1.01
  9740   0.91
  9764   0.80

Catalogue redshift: 0.178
